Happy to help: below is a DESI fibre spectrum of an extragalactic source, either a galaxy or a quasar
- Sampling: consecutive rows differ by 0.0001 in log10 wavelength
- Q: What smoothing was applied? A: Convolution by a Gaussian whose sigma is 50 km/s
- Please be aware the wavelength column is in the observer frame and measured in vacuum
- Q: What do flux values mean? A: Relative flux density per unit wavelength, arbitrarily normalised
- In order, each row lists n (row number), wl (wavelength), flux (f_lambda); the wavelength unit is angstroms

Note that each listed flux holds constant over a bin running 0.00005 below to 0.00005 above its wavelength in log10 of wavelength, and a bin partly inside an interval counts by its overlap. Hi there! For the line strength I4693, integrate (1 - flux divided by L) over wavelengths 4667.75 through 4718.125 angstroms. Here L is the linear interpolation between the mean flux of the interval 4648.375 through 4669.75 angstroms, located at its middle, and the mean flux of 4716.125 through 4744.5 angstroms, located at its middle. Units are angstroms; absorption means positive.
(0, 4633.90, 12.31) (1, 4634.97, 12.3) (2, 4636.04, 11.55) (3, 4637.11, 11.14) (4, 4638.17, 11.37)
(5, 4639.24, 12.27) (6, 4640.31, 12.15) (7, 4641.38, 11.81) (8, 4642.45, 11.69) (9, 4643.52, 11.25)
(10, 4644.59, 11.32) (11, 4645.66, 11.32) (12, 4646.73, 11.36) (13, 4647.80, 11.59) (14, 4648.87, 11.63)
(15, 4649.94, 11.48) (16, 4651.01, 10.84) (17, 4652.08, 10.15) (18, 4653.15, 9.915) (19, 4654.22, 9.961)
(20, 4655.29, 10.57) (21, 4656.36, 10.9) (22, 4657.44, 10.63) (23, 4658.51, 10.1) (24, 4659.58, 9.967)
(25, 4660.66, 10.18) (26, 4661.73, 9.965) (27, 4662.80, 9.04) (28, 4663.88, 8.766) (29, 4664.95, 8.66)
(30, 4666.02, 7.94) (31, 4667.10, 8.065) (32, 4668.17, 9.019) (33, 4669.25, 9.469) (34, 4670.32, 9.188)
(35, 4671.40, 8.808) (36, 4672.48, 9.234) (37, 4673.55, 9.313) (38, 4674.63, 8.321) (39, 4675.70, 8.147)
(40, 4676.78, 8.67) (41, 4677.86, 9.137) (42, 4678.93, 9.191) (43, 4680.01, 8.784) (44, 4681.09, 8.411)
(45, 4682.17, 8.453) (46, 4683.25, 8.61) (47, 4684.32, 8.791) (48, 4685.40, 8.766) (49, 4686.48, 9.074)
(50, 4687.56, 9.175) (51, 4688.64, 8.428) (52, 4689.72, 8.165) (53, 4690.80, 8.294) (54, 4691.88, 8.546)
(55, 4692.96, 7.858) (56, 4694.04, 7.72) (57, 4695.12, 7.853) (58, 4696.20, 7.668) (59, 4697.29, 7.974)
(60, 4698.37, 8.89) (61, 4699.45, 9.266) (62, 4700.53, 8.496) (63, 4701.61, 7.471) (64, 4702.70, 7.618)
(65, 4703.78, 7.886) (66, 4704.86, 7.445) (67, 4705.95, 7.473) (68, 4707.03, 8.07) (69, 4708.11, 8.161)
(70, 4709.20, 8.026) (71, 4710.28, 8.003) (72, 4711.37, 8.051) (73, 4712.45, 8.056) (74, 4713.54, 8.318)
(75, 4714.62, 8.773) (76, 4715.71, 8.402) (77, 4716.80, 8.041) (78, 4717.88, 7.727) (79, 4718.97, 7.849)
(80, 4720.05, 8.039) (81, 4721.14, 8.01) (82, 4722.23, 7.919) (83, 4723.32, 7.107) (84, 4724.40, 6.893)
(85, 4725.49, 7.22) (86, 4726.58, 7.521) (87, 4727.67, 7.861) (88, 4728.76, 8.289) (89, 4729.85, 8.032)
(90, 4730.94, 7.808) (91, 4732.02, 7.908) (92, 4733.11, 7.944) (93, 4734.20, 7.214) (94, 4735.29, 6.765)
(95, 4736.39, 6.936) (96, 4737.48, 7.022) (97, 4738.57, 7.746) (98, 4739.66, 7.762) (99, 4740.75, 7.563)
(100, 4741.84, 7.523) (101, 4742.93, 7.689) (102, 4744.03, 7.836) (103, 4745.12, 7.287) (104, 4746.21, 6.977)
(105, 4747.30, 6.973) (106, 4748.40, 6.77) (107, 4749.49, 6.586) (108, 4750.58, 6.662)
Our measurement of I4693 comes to 2.2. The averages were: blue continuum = 9.86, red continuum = 7.63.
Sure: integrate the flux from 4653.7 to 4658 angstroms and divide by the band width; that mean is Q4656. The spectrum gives 10.5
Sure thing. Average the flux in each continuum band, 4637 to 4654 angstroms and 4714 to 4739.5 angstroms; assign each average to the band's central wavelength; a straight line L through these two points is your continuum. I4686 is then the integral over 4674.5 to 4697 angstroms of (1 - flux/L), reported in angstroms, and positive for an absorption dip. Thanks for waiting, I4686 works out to 2.5 angstroms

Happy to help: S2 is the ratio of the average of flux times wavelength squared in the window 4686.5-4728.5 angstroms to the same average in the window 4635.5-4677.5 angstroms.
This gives 0.80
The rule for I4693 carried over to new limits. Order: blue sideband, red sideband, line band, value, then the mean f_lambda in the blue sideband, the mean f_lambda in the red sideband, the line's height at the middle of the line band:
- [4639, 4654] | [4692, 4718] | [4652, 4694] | 3.3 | 11.3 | 8.07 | 9.83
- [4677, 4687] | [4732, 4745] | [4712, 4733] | -0.1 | 8.8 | 7.46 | 7.84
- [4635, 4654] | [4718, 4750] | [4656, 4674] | 1.9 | 11.3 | 7.49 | 10.5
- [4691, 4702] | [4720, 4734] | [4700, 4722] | -0.1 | 8.19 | 7.71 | 7.96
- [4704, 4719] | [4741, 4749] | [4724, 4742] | 0.1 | 8.03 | 7.3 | 7.56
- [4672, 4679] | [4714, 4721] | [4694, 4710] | 0.7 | 8.85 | 8.14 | 8.4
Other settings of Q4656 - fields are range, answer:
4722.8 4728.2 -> 7.32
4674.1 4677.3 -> 8.39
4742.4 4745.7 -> 7.59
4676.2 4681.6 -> 8.83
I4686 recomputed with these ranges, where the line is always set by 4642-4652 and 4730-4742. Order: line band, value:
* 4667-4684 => 2.2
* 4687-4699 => 1.4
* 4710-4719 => 0.3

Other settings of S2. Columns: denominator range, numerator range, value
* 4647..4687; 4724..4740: 0.82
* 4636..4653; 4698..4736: 0.71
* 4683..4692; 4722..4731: 0.89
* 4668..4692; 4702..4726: 0.91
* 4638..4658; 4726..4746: 0.71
